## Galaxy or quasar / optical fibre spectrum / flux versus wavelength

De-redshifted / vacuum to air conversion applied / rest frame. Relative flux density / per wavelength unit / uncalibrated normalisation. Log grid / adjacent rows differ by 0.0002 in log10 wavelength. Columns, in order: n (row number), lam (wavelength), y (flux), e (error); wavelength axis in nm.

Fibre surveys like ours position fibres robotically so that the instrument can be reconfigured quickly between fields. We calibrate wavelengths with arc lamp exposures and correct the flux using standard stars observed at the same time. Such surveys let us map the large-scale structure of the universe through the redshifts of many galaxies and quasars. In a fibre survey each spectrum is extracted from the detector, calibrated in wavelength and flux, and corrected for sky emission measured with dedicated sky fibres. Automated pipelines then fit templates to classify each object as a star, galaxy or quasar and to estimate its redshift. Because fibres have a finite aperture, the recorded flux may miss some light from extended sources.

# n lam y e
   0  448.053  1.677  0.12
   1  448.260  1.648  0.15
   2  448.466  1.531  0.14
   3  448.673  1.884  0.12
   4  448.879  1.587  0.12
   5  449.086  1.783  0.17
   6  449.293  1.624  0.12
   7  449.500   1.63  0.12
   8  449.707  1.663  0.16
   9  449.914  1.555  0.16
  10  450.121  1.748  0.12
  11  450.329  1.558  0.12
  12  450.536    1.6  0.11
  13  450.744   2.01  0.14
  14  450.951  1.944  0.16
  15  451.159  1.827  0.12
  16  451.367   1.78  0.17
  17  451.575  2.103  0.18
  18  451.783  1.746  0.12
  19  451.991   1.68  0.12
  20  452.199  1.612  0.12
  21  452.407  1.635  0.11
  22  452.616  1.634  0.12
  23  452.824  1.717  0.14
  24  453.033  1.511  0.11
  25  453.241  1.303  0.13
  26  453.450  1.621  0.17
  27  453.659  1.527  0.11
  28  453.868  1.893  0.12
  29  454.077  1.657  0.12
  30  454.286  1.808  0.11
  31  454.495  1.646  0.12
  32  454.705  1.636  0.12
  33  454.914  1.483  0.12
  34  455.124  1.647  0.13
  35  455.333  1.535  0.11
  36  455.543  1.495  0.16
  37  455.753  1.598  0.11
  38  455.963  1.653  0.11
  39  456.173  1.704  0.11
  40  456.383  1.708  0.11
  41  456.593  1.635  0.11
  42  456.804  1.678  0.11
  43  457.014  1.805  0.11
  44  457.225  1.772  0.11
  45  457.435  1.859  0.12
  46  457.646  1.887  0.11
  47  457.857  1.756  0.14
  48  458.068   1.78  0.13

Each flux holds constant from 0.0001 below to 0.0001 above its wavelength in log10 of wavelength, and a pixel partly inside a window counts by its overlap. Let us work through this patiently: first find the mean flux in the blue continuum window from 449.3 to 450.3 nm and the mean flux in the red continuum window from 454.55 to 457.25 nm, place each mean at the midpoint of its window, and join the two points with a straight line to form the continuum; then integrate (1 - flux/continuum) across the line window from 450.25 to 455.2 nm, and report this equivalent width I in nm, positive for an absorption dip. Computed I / -0.16 nm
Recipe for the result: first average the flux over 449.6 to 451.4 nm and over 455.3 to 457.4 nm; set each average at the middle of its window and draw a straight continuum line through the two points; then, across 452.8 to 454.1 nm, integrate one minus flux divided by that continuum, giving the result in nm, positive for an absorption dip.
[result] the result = 0.084 nm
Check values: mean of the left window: 1.74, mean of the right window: 1.67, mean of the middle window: 1.59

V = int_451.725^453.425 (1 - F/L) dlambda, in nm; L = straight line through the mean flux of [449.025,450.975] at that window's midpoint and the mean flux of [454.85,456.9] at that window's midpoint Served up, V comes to 0.06 nm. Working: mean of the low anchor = 1.7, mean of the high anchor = 1.62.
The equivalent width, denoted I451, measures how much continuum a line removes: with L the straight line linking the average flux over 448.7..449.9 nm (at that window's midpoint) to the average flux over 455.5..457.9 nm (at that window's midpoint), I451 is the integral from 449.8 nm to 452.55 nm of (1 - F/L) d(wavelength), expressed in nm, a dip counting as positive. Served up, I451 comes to -0.121 nm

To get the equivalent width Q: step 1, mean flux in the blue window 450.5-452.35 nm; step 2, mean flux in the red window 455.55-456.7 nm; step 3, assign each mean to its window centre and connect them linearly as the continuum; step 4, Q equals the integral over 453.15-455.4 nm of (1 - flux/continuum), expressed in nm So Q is 0.12 nm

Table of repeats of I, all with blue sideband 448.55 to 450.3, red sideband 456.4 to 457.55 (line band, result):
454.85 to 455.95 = 0.108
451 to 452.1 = -0.088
